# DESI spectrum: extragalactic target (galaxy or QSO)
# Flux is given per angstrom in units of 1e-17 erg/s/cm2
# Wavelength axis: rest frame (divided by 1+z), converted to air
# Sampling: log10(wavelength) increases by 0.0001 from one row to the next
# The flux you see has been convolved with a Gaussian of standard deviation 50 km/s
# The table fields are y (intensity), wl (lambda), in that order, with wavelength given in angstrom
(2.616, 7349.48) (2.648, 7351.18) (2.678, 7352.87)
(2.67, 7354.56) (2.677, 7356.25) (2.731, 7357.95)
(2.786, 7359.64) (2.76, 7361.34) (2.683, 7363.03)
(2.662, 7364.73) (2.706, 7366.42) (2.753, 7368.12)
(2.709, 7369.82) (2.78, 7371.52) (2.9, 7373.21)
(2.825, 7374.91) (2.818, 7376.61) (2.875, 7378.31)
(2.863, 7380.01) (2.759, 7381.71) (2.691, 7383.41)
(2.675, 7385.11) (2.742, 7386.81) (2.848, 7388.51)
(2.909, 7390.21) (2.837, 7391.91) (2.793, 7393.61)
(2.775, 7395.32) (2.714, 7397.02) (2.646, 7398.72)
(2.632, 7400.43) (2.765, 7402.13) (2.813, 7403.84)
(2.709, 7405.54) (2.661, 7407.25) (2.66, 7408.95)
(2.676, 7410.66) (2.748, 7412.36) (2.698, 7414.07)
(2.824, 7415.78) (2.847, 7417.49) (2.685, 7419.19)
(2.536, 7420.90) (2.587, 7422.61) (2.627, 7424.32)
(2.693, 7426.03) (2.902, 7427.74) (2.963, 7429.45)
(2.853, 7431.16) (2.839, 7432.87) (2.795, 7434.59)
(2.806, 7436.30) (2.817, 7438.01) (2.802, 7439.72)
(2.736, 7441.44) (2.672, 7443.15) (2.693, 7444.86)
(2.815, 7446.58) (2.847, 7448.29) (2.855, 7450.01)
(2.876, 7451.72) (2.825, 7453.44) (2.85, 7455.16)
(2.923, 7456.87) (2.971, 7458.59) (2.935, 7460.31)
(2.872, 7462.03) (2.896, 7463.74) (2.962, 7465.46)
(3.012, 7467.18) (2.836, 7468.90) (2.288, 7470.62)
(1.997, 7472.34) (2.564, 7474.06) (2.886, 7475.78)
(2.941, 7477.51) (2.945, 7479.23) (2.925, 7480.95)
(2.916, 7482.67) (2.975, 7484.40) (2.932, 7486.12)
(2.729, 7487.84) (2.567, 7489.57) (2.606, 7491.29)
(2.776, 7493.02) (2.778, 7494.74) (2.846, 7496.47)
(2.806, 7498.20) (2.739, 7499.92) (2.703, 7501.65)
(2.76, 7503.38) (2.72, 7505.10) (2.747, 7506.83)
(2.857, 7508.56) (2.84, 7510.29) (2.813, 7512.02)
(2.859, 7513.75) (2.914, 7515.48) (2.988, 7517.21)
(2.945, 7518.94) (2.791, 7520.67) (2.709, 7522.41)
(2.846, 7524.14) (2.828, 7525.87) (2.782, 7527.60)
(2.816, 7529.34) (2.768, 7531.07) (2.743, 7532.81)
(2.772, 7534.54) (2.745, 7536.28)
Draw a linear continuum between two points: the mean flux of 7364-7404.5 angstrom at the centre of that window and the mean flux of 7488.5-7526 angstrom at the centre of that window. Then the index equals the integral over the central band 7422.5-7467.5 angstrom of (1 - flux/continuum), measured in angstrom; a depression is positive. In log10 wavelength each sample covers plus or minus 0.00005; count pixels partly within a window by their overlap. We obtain -0.8 angstrom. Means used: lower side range 2.77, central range 2.83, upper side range 2.79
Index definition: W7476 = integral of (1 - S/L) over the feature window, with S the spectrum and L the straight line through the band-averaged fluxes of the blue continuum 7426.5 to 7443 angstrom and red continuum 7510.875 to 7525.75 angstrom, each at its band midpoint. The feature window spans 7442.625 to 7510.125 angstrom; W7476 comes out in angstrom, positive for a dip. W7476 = 1.1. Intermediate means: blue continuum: 2.82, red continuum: 2.86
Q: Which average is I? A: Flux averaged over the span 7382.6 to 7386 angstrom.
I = 2.68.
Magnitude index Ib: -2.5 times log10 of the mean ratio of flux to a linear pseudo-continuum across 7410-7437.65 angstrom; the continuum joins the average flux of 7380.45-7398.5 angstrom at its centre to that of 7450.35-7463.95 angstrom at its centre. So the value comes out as 0.03 mag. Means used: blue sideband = 2.77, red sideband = 2.89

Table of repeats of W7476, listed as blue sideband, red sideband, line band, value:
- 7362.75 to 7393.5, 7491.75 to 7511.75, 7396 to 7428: 0.9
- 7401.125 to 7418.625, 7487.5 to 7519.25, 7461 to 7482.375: 0.0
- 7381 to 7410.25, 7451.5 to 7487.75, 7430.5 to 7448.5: 0.0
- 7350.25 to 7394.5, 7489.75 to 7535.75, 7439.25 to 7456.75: -0.1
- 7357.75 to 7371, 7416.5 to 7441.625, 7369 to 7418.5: -0.4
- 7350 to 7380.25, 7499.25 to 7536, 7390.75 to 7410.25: 0.2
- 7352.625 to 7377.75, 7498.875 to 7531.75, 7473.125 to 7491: -0.2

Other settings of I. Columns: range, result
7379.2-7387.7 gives 2.75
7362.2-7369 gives 2.7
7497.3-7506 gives 2.75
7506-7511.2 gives 2.81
